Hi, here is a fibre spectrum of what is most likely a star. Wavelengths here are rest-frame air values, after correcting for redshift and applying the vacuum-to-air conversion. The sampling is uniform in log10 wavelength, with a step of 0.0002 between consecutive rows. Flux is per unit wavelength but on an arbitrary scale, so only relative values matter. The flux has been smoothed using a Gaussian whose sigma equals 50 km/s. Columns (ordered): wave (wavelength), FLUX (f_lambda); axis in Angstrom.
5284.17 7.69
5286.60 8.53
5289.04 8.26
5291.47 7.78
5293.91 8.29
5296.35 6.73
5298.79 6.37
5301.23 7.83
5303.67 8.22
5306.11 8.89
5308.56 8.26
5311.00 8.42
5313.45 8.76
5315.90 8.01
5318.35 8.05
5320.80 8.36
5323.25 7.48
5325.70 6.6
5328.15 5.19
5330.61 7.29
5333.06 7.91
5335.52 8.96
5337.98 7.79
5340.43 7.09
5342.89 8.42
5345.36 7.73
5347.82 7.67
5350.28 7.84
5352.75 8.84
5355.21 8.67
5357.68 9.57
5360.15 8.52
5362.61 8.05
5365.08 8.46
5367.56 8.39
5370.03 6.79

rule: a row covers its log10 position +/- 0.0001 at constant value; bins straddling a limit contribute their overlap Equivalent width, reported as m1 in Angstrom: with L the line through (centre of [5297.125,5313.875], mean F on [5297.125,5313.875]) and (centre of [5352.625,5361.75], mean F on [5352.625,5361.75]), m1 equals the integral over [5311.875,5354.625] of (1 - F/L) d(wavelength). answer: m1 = 3.6 Angstrom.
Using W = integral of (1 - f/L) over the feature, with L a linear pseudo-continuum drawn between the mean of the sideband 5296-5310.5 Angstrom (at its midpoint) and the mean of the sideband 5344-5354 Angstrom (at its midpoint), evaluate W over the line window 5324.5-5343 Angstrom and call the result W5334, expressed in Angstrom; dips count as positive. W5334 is 1.4 Angstrom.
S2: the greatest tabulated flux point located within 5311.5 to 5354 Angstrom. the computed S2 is 8.96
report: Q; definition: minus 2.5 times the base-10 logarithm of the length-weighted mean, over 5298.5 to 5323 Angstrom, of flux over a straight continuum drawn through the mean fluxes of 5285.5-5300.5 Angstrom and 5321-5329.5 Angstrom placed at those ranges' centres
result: -0.150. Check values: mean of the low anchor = 7.66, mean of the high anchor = 6.67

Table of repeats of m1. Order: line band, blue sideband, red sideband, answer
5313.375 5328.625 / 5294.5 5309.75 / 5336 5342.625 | 0.5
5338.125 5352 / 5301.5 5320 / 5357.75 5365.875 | 1.1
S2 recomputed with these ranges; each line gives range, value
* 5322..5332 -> 7.48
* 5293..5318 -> 8.89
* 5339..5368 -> 9.57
